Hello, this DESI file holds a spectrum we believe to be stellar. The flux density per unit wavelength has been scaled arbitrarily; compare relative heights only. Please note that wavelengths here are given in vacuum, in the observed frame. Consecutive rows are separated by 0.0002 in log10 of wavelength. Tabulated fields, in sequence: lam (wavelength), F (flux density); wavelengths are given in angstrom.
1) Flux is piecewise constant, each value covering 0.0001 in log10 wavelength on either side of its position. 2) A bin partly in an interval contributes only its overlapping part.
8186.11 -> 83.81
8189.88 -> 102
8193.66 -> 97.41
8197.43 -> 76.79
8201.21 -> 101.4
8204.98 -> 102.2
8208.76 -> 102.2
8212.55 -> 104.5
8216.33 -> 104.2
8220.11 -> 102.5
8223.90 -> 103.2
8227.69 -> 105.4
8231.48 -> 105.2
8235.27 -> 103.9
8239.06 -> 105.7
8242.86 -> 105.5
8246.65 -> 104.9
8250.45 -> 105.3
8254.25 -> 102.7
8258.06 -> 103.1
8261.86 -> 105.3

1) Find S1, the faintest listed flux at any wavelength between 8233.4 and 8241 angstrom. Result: 103.9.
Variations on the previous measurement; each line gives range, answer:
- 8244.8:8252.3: 104.9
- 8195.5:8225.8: 76.79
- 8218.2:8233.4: 102.5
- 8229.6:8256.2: 102.7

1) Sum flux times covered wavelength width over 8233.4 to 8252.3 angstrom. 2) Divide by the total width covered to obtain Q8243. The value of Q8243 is 105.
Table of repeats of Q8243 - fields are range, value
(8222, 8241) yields 105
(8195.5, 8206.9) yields 93.6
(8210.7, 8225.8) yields 104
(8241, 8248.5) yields 105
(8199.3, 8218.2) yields 103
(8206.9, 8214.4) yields 103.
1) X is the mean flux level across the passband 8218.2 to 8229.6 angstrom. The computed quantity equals 104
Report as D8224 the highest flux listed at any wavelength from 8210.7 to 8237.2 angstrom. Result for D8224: 105.4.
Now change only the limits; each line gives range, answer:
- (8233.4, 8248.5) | 105.7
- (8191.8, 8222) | 104.5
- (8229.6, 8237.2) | 105.2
